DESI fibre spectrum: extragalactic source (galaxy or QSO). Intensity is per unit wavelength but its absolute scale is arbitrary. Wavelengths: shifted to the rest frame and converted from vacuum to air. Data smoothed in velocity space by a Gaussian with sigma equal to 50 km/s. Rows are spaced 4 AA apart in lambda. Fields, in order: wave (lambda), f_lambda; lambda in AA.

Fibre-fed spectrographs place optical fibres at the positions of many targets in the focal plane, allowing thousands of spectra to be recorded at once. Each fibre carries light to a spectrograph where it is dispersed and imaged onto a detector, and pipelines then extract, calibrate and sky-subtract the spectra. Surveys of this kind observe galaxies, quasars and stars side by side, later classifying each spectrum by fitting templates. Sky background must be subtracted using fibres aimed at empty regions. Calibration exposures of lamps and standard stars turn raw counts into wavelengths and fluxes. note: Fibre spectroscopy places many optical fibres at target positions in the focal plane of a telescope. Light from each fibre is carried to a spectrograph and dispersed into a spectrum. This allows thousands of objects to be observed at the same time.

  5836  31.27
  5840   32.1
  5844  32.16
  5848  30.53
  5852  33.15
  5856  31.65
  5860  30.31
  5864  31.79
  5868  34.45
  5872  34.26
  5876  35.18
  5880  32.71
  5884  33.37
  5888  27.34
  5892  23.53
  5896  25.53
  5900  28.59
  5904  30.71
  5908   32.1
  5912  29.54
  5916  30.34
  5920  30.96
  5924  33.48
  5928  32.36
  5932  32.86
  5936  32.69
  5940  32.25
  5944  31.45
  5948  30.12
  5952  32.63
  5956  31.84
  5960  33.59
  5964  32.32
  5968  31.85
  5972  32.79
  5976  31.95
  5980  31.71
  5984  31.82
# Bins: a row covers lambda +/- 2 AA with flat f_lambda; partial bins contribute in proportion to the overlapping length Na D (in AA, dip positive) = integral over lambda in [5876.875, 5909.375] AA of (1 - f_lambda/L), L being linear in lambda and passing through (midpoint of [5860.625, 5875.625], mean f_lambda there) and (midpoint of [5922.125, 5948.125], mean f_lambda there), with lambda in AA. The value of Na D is 3.6 AA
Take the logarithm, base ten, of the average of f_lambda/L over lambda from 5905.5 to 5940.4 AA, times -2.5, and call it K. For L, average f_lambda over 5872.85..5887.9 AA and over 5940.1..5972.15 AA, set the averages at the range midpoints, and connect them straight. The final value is 0.02 mag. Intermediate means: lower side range 33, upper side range 32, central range 31.8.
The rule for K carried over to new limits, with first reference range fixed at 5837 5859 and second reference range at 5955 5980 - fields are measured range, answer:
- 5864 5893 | 0.00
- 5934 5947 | 0.01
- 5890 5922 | 0.11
